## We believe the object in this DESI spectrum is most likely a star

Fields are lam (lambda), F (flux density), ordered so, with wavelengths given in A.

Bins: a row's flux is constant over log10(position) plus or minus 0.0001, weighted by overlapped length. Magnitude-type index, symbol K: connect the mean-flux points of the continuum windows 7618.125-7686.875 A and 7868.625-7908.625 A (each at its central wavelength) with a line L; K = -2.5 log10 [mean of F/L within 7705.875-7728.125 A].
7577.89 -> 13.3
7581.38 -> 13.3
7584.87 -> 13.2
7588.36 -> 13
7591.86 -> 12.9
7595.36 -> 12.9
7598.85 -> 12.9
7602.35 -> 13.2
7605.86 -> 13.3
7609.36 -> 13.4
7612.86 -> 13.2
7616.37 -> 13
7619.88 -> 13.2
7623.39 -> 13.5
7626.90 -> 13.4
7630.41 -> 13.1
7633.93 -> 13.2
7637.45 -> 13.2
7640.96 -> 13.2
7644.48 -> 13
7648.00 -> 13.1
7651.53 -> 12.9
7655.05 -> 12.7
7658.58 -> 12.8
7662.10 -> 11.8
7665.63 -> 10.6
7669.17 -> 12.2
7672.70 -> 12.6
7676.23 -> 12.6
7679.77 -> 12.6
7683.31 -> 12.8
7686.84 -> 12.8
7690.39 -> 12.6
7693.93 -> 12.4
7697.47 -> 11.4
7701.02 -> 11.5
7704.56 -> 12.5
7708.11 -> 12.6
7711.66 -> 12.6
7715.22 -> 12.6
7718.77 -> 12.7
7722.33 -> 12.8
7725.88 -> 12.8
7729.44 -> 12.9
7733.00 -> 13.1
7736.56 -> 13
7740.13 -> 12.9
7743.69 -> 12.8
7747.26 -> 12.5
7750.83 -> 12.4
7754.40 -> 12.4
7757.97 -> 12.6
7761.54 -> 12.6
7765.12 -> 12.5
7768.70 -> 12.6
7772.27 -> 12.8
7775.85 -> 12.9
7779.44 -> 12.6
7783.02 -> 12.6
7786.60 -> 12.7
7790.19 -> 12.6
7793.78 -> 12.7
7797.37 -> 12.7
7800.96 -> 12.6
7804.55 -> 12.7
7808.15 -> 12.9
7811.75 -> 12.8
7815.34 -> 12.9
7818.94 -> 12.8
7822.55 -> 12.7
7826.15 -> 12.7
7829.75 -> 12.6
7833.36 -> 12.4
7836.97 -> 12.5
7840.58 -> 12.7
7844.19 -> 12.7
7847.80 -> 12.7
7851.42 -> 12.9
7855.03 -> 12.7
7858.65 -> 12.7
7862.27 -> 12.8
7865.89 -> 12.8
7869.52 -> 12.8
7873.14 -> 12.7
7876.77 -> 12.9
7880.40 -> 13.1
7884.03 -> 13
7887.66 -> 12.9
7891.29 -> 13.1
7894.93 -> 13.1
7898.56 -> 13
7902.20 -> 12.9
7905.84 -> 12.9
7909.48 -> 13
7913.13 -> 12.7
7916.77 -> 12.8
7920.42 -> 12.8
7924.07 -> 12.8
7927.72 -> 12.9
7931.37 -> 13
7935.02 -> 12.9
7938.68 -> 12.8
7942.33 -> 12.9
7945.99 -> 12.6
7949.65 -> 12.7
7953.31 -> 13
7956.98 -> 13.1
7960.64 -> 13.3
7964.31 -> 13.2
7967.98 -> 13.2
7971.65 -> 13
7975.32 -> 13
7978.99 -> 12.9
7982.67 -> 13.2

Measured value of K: 0.011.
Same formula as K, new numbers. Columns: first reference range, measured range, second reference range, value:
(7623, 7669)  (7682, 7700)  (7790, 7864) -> 0.03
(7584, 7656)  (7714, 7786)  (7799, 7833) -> 0.01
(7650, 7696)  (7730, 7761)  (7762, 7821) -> -0.01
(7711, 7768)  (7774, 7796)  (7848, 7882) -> 0.00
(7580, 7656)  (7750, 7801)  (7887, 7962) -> 0.03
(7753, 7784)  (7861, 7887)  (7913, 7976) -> -0.01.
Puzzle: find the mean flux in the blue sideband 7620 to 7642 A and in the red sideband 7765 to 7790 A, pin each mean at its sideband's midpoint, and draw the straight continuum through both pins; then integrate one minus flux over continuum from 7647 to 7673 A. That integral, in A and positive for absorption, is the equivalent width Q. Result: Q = 1.7 A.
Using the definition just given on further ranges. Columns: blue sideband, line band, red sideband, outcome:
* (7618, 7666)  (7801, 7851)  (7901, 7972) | 0.8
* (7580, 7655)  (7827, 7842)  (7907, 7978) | 0.5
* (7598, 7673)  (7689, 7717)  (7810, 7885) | 1.3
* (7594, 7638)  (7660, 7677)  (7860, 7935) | 1.6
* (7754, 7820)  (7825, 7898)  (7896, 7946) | 0.0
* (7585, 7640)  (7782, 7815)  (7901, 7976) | 0.8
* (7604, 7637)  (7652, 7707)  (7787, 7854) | 3.4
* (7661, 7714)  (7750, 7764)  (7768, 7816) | 0.1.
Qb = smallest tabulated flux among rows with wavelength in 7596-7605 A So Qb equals 12.9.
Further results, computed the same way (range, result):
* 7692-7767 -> 11.4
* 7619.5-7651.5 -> 13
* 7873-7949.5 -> 12.6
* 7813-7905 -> 12.4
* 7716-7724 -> 12.7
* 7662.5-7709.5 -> 10.6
